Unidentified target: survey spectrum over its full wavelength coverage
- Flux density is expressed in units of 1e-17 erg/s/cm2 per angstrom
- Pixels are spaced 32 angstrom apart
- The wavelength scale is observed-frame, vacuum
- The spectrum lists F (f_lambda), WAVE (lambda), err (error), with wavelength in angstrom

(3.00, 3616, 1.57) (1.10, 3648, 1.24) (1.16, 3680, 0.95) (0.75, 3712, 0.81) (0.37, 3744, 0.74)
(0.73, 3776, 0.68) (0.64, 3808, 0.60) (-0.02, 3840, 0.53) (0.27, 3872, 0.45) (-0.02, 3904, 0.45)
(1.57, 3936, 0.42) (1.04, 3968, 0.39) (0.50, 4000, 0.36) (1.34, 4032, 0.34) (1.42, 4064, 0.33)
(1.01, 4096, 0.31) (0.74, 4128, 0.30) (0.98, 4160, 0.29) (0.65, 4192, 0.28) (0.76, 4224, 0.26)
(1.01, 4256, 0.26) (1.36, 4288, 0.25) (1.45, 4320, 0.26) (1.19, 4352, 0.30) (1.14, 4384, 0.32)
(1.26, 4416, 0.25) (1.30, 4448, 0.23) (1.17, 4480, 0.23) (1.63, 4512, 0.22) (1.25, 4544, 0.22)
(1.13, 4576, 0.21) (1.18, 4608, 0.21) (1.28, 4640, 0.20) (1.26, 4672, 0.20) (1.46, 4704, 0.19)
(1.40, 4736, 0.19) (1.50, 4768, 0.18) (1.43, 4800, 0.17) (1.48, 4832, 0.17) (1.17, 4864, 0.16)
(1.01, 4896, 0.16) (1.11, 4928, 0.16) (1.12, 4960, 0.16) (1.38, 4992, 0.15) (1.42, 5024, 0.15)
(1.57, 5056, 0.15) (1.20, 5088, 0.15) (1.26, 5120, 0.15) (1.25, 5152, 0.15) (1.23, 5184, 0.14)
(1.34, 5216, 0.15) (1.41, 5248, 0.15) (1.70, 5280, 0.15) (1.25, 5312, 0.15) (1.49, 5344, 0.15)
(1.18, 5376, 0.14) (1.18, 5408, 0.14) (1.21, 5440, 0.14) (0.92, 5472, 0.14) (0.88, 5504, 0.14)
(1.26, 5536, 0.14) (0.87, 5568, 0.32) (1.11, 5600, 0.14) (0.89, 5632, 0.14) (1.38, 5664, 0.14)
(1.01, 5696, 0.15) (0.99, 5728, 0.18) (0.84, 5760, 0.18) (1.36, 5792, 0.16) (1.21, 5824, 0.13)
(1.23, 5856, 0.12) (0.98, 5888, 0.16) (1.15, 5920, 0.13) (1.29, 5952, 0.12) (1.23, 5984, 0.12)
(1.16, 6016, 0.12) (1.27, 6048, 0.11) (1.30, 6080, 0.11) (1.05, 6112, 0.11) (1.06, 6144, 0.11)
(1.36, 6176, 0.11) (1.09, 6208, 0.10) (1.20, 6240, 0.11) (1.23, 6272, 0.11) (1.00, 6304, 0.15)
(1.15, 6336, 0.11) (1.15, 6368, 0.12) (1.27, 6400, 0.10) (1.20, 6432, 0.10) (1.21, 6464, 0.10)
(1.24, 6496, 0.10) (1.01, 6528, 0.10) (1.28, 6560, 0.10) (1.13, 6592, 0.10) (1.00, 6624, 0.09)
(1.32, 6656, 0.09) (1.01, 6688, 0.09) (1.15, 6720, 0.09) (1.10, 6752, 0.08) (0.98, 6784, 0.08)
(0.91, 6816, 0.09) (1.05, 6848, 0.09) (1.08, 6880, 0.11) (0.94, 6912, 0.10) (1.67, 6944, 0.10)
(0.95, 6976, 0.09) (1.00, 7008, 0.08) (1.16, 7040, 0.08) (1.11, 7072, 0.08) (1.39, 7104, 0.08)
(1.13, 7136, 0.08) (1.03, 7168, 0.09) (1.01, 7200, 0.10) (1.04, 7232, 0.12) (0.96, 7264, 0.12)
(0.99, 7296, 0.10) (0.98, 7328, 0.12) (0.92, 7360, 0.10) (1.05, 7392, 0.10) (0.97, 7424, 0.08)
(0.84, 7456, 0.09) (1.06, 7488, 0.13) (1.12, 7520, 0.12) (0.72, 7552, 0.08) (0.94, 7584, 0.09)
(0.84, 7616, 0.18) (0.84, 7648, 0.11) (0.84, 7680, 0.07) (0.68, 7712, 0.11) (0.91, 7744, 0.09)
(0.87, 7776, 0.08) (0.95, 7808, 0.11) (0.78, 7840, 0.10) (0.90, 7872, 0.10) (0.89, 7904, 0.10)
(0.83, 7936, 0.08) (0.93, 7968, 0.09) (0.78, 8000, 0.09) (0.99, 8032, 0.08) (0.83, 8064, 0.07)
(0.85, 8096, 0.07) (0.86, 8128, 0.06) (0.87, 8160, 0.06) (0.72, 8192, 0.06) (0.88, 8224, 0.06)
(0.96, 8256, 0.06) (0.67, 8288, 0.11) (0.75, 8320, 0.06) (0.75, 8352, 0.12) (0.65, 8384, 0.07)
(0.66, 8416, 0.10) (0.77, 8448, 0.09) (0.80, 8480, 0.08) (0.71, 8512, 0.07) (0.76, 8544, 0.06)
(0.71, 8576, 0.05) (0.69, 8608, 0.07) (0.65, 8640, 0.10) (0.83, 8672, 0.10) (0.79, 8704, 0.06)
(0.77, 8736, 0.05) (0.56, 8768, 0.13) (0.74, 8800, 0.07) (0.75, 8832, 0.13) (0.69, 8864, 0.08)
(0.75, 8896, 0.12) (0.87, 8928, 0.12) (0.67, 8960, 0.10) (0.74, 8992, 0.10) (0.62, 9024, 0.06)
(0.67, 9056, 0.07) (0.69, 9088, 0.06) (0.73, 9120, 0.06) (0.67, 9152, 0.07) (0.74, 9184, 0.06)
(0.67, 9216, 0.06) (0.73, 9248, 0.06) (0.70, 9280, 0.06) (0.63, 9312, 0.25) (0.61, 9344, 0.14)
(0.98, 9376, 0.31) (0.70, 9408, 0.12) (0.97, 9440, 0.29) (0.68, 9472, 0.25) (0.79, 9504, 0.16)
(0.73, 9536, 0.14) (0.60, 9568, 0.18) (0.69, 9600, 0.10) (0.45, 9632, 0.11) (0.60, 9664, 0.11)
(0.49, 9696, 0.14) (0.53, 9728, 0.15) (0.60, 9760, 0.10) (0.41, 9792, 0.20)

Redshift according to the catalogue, 0.06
